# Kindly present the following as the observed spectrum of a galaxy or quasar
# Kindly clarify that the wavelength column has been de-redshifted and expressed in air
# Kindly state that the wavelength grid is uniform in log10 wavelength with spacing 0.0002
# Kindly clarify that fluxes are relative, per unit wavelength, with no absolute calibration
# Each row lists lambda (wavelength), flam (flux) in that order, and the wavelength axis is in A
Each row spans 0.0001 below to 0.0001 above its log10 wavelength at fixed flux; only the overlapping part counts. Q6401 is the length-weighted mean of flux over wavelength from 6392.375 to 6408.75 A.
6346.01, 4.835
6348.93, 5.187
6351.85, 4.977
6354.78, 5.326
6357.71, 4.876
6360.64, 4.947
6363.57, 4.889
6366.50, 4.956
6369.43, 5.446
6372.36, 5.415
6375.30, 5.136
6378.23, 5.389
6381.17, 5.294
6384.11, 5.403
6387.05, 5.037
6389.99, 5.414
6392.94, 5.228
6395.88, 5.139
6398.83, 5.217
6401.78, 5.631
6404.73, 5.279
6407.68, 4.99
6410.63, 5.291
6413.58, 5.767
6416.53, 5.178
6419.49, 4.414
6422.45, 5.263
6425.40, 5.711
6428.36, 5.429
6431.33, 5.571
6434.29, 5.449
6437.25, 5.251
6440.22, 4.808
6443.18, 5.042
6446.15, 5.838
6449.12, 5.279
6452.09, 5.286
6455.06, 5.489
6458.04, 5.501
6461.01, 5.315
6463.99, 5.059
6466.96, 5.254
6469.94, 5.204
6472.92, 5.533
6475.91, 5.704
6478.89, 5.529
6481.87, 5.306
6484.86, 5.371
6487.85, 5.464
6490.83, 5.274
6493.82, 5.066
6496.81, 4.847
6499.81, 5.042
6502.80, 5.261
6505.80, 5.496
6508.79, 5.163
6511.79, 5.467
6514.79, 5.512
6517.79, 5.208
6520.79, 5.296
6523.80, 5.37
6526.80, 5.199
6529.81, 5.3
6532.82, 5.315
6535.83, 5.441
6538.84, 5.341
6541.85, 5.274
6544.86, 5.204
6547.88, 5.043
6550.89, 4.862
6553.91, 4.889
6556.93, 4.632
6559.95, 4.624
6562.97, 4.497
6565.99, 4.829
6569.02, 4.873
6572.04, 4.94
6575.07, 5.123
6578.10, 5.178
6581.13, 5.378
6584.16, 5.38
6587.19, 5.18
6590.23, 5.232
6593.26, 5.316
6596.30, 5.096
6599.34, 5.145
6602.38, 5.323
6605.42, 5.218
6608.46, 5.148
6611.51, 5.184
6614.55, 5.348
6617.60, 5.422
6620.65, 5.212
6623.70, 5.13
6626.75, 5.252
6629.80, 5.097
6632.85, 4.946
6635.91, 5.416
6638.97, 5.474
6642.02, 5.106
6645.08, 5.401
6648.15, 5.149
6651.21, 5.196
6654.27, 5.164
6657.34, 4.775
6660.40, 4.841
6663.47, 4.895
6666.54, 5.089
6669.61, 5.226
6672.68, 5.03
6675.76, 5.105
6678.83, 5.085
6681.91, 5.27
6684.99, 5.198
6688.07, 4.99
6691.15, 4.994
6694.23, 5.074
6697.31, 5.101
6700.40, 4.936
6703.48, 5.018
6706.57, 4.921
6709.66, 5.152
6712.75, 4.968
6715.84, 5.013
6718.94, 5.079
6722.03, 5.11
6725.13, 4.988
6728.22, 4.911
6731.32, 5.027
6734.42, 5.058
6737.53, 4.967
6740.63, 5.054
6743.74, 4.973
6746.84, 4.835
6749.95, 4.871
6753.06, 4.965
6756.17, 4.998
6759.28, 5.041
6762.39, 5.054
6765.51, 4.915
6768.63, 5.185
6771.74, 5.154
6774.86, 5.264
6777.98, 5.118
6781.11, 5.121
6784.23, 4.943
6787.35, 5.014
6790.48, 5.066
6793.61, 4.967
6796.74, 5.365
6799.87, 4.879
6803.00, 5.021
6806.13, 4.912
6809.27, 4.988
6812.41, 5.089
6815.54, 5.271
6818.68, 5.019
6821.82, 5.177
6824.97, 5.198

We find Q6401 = 5.25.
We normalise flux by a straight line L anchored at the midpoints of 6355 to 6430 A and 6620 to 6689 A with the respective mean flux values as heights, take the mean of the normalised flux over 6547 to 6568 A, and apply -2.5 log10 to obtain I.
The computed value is 0.09 mag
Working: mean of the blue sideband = 5.23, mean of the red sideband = 5.13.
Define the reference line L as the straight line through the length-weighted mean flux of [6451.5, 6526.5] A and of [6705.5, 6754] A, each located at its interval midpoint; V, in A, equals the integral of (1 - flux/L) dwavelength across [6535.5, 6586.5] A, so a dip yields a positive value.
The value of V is 1.9 A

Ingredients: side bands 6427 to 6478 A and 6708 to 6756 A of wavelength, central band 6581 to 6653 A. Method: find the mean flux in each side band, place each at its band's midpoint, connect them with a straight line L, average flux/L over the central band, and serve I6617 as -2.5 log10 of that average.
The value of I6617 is -0.02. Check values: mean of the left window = 5.35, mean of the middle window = 5.24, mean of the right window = 5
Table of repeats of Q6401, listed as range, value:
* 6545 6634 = 5.09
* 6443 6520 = 5.33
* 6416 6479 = 5.32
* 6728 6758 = 4.97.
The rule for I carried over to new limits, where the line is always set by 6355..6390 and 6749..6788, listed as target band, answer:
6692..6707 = 0.01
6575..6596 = -0.03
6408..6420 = -0.01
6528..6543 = -0.04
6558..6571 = 0.09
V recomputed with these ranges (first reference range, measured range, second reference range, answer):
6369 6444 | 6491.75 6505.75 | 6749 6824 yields 0.3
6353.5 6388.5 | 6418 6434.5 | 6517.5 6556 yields -0.4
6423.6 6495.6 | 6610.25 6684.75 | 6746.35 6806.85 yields 0.2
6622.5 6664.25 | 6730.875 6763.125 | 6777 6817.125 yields 0.6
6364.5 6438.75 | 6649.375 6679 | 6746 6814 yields 0.4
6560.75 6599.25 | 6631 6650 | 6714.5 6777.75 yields -0.7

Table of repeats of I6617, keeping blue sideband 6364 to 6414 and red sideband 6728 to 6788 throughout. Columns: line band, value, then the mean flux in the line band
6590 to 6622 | -0.023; 5.24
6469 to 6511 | -0.020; 5.31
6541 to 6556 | 0.030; 5.03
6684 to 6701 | 0.004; 5.05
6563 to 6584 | 0.025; 5.04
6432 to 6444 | 0.014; 5.18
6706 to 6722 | 0.003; 5.04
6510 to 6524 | -0.036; 5.36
